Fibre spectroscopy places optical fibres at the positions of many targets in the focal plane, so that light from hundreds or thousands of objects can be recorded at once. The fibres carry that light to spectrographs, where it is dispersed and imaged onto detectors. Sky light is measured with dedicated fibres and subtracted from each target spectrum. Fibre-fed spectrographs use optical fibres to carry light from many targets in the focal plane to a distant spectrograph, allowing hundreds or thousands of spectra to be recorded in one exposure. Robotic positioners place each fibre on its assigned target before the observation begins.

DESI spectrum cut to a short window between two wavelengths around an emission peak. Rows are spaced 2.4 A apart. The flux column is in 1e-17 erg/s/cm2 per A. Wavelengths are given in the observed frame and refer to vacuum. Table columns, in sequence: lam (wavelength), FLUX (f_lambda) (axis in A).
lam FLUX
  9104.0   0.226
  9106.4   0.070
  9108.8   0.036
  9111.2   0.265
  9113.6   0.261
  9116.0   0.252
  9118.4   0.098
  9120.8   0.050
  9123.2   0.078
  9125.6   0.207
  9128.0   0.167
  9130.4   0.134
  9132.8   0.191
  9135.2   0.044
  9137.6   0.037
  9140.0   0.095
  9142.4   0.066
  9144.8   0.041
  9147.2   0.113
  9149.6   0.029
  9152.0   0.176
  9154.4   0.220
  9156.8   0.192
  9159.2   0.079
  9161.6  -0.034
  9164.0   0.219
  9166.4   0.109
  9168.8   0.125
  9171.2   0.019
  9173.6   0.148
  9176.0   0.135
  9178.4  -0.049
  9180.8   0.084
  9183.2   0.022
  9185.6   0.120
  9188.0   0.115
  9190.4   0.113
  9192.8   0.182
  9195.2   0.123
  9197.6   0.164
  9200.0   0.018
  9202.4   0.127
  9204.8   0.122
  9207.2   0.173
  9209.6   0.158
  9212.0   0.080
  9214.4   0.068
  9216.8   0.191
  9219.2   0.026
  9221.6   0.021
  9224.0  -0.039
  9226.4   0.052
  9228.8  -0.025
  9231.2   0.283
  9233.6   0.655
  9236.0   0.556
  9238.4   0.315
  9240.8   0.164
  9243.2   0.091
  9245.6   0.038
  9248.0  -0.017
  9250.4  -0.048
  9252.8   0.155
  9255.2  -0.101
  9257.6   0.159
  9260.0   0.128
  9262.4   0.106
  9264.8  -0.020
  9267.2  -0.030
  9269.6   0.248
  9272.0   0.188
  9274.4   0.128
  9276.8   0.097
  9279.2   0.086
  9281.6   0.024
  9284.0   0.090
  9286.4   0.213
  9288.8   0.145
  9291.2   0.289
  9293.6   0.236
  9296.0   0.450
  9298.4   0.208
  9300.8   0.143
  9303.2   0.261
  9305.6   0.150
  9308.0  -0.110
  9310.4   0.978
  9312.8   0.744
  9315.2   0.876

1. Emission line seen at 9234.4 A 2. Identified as H-beta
